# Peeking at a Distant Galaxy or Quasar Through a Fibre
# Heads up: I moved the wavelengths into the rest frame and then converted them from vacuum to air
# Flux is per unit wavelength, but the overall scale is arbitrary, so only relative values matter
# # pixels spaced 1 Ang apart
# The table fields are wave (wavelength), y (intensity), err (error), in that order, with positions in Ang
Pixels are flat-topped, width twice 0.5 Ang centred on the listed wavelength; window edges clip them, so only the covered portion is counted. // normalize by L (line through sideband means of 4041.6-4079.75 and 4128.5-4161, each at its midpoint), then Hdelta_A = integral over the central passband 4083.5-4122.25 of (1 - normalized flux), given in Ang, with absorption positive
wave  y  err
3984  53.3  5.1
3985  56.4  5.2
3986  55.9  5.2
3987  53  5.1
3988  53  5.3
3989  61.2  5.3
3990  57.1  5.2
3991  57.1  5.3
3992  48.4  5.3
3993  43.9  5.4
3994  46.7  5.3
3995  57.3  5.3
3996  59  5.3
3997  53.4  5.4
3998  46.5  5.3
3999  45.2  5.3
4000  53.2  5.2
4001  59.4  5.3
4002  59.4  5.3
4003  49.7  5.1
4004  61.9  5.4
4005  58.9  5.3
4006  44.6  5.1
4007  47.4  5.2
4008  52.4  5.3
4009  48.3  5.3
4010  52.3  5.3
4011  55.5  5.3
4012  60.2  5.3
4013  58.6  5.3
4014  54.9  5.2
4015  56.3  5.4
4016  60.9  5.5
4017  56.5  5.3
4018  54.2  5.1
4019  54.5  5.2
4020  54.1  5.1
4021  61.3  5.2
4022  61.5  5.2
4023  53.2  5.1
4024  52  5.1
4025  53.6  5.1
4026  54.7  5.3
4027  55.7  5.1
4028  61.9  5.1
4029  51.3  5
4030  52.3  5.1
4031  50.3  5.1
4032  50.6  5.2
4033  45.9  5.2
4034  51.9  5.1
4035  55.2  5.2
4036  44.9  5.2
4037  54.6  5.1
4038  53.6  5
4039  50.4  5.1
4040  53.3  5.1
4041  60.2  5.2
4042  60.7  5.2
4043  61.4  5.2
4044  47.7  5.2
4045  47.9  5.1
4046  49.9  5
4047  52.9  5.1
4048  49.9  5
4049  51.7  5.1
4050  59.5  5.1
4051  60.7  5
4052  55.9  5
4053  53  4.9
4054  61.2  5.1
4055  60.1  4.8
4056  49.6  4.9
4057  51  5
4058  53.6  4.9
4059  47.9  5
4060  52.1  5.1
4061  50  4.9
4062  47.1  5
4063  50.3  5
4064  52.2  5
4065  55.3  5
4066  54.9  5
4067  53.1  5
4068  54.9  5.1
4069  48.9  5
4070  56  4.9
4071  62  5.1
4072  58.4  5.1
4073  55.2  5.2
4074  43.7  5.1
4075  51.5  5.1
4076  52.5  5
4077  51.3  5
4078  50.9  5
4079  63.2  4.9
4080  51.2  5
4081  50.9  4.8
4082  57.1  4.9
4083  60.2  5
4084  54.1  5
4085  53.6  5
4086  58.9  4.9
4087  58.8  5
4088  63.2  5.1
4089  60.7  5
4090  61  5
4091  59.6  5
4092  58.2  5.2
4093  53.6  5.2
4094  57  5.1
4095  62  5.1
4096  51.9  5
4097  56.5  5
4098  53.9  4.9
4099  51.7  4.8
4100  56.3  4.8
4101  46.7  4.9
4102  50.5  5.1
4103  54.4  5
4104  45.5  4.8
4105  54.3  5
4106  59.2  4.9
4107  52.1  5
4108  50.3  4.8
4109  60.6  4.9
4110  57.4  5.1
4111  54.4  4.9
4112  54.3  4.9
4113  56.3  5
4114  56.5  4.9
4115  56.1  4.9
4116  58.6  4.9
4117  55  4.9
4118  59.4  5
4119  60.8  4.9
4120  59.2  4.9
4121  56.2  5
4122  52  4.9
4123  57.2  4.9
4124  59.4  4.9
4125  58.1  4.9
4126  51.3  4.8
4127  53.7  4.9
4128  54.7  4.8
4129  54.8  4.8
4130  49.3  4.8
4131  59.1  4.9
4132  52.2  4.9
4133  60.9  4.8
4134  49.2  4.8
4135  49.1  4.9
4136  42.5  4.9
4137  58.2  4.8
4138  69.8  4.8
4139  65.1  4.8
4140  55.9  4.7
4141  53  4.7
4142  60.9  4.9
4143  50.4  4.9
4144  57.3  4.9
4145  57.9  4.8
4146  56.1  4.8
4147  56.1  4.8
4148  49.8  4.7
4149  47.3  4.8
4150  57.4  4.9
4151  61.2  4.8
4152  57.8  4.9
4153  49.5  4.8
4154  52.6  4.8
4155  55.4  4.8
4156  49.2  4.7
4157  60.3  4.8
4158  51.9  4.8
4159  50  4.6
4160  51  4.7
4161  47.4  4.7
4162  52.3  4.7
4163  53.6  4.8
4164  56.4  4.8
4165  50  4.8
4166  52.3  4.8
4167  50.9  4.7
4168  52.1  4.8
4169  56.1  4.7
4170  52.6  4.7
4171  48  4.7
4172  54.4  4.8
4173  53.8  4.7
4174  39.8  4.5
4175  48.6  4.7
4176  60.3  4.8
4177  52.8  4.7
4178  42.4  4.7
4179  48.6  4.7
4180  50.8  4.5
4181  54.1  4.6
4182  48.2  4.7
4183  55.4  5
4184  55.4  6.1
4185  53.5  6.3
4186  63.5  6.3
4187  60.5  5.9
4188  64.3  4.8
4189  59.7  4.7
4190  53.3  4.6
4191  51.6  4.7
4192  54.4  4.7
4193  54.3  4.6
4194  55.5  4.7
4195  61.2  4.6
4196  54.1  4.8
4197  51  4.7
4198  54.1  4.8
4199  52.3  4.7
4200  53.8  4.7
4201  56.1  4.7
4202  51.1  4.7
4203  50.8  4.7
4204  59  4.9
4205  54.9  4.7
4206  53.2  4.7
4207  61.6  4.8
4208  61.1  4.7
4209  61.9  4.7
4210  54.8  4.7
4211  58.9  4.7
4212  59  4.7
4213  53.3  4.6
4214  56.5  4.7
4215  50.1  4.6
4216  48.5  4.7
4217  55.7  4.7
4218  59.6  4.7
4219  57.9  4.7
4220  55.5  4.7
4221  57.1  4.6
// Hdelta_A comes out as -1.3 Ang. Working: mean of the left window 53.6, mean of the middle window 55.9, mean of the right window 54.6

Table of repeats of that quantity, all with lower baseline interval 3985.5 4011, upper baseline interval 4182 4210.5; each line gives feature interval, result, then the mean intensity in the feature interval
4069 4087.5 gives -0.2 Ang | 54.8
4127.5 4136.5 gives 0.4 Ang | 52.4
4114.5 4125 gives -0.5 Ang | 57.4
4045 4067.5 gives 0.3 Ang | 53.1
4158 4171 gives 0.9 Ang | 51.9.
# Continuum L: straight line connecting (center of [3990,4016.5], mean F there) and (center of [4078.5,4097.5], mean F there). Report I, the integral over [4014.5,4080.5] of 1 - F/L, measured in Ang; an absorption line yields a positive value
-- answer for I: 2.05 Ang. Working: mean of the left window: 53.6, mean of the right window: 57.5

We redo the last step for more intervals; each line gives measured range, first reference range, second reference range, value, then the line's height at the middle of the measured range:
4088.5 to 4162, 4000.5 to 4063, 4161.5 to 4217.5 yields -1.4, 54.1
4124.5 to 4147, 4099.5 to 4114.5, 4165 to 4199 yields -0.7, 53.8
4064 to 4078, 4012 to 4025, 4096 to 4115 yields 0.4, 55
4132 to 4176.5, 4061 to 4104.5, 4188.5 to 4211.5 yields 1.2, 55.2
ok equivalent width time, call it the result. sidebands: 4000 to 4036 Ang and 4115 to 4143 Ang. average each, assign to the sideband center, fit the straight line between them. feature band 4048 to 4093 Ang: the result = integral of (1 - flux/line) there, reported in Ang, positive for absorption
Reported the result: 0.3 Ang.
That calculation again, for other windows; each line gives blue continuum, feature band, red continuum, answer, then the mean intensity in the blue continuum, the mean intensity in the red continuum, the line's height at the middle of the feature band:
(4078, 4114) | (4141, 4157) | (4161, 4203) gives -0.14 Ang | 55.6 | 53.4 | 54.3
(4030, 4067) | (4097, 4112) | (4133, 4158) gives 0.20 Ang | 53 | 55.1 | 54.2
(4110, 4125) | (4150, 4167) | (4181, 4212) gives 0.96 Ang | 56.9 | 56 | 56.4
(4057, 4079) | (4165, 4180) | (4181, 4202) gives 1.13 Ang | 52.7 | 55.5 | 55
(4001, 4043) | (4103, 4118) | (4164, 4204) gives -0.34 Ang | 54.5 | 53.5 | 54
